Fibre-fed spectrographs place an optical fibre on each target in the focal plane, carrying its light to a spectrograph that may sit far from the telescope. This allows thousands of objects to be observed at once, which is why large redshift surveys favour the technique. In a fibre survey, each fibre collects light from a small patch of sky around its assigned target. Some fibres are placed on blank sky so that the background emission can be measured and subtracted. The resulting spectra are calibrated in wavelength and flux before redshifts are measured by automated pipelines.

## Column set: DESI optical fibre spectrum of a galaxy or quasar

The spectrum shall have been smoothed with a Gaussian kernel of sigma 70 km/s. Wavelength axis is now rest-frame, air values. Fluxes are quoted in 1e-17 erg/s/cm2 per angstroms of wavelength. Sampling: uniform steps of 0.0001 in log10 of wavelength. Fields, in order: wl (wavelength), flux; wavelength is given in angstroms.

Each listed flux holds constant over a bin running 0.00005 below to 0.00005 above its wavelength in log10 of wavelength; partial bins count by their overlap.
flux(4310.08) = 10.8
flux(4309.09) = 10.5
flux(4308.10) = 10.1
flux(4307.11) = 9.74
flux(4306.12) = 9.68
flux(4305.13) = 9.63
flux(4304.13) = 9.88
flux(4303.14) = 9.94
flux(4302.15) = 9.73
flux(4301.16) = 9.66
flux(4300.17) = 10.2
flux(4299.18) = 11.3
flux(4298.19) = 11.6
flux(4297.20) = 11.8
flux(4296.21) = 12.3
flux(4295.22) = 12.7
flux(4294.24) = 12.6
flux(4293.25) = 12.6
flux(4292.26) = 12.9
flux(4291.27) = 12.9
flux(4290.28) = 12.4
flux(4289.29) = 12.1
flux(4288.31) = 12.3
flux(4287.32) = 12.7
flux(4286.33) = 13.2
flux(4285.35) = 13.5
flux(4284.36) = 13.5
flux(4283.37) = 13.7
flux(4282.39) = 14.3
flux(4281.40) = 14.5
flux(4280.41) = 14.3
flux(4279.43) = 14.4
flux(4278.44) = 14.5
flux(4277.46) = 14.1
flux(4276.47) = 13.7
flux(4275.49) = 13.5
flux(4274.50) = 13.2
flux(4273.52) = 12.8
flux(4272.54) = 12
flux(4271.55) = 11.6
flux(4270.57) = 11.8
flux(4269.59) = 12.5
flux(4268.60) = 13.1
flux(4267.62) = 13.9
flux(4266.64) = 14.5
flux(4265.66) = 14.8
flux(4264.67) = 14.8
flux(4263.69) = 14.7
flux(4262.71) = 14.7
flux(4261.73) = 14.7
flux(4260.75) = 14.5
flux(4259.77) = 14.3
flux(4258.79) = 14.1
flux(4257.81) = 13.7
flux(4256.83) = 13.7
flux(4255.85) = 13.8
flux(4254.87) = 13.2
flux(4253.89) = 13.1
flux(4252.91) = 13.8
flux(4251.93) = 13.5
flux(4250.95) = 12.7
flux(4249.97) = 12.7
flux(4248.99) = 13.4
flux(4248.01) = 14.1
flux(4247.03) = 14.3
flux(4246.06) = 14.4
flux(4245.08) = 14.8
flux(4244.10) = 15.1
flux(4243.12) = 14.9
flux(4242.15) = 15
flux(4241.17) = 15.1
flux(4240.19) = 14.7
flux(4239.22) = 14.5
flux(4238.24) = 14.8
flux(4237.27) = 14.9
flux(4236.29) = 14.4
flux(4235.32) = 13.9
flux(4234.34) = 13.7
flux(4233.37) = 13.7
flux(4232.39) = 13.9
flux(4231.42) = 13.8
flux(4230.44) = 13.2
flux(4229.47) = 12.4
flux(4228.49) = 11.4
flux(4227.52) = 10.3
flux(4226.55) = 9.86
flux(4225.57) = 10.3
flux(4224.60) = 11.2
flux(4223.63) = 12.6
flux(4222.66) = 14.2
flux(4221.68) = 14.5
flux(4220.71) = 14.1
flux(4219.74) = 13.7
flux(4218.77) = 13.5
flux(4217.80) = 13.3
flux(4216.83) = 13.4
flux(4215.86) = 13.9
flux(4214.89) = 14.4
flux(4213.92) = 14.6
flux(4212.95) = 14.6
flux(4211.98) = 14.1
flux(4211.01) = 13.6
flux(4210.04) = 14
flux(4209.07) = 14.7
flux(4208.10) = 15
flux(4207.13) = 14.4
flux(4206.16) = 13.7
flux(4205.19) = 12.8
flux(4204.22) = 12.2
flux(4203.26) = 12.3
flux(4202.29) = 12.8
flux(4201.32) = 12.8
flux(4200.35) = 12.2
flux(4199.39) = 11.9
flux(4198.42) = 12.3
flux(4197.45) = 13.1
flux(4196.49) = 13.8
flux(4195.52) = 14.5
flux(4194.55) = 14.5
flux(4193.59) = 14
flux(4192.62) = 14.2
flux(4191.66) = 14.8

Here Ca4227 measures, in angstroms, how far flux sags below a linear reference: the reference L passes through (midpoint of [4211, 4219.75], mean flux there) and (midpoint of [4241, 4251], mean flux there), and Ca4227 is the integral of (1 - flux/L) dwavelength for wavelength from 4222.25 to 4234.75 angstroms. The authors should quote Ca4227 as 1.6 angstroms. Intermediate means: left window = 13.9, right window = 14.3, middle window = 12.3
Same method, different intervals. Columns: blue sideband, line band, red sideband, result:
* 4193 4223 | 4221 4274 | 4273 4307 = -2.2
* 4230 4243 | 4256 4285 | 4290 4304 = -2.4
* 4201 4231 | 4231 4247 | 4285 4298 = -1.8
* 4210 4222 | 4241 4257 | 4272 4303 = -0.7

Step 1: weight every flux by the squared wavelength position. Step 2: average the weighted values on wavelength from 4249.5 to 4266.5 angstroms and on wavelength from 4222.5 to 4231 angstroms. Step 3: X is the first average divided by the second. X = 1.22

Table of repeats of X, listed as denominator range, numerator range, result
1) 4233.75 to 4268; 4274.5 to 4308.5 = 0.88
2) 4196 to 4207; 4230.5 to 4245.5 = 1.15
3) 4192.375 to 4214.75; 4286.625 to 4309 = 0.87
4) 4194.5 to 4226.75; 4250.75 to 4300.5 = 1.03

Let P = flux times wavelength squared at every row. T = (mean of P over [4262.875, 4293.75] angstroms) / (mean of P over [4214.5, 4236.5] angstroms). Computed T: 1.1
